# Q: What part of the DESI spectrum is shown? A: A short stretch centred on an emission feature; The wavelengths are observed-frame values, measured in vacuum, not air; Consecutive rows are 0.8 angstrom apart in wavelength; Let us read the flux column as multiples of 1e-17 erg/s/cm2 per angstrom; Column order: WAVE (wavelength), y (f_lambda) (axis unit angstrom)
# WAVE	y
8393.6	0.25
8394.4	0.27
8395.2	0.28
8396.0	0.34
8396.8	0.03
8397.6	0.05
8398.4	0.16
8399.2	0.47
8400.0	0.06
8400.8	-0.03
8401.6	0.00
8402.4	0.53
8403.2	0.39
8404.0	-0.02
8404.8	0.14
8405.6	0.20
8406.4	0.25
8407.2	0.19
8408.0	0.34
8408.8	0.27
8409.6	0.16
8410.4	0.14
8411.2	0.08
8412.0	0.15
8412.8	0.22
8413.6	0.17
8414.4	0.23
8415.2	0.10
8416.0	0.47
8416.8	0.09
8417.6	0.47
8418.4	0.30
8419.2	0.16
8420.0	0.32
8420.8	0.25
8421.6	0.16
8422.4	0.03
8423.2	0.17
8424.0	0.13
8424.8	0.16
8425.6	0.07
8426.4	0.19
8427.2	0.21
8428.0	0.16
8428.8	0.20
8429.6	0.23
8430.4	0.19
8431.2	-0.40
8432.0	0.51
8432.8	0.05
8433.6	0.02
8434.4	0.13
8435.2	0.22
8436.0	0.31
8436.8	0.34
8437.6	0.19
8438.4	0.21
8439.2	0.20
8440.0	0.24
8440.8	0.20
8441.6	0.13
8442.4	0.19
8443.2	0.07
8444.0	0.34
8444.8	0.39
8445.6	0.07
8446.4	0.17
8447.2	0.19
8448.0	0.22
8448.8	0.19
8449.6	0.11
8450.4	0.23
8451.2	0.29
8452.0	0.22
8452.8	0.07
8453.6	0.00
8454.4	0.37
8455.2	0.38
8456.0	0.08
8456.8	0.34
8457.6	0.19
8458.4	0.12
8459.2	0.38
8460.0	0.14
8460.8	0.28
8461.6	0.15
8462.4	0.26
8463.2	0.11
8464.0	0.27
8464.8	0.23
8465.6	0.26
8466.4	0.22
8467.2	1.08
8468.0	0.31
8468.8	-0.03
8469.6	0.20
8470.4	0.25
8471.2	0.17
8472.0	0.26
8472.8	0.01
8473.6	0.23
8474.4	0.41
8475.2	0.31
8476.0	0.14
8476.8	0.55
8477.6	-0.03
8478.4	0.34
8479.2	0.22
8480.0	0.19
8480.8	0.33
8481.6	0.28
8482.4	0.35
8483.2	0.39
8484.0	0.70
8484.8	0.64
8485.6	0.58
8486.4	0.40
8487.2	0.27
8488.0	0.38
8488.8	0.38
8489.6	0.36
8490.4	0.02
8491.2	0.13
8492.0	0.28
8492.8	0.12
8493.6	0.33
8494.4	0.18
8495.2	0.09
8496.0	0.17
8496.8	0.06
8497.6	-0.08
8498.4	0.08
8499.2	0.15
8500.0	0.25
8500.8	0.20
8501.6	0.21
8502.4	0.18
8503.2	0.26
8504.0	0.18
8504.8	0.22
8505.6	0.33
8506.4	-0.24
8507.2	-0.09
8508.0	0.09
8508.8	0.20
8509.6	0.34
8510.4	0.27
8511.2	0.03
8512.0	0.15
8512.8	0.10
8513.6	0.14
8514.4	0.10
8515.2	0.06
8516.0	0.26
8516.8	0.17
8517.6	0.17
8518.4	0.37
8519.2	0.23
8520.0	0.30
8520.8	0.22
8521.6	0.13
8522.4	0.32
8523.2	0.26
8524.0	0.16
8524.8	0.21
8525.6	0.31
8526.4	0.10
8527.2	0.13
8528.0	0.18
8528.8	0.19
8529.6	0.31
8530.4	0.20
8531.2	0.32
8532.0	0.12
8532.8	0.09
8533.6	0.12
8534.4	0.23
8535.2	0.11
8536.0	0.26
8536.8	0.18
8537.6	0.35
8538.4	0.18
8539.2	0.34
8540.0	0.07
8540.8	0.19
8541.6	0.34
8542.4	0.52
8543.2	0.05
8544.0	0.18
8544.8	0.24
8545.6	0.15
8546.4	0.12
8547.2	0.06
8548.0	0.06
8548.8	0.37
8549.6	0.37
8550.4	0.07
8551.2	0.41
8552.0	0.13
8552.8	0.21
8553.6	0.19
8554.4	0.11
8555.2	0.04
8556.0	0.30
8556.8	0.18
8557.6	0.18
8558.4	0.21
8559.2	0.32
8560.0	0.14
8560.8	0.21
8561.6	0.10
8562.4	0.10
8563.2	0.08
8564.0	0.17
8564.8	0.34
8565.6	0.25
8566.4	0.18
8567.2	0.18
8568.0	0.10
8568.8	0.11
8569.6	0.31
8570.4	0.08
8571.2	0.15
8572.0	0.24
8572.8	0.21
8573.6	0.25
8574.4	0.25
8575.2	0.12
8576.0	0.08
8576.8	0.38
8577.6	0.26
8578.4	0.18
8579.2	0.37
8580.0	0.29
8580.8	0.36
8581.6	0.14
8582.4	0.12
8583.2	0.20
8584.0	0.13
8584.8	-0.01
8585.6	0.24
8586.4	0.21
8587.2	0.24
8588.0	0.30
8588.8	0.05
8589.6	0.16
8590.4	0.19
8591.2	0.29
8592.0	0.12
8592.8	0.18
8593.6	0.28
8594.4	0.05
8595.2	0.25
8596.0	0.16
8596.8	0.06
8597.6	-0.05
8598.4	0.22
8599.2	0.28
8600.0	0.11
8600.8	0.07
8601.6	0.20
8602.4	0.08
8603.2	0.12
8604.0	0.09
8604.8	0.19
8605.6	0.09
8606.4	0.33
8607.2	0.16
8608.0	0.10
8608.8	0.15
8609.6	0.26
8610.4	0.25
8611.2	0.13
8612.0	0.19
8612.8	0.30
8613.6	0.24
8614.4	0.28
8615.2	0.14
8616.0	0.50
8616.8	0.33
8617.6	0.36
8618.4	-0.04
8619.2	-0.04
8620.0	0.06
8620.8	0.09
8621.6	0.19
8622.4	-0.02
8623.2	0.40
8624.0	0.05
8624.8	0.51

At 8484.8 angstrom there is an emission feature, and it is H-gamma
